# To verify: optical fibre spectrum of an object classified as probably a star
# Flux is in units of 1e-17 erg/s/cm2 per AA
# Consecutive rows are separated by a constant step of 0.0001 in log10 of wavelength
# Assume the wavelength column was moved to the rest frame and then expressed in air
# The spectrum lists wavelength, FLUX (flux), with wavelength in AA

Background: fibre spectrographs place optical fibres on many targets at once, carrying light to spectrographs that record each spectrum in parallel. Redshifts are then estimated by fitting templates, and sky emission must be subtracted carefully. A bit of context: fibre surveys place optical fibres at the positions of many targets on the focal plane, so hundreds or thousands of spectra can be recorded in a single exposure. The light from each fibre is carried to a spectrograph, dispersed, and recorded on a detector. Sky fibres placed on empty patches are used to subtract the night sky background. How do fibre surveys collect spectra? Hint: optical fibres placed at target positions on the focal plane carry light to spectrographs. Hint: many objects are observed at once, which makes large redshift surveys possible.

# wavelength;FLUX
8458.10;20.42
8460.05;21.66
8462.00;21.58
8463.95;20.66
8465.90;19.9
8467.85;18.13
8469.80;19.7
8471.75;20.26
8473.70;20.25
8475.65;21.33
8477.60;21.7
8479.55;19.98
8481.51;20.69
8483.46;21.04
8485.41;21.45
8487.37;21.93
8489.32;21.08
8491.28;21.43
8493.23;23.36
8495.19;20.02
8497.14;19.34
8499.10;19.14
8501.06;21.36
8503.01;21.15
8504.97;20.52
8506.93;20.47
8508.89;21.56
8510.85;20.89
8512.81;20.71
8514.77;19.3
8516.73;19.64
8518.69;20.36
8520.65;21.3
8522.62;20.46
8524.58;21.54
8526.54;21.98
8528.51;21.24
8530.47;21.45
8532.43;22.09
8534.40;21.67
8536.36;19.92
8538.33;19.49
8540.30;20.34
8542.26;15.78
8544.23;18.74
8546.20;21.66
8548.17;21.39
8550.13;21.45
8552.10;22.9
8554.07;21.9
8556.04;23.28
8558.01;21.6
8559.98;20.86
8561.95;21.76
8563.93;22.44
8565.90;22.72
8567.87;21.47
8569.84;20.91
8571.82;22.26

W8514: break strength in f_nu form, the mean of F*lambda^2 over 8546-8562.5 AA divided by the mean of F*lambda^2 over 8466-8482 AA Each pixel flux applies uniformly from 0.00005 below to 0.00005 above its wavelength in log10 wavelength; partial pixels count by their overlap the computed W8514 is 1.1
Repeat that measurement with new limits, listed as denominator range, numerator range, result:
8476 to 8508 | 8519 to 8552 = 1.00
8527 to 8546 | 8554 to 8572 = 1.09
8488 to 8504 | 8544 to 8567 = 1.06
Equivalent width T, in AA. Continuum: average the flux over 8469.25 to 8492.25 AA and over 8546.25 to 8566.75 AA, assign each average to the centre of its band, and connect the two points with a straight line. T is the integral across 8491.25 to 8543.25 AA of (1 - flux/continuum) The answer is 2.1 AA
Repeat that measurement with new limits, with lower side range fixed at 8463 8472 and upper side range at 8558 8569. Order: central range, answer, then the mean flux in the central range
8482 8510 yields -0.92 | 21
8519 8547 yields 0.79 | 20.5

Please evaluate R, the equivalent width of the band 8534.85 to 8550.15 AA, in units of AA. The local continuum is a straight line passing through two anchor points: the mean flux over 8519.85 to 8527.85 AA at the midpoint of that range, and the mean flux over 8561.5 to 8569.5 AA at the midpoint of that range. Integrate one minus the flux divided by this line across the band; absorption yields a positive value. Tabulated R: 1.3 AA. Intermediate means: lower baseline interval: 21.3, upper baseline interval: 22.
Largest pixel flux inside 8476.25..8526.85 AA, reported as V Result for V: 23.36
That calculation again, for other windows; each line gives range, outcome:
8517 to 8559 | 23.28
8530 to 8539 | 22.09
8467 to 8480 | 21.7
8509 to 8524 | 21.3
